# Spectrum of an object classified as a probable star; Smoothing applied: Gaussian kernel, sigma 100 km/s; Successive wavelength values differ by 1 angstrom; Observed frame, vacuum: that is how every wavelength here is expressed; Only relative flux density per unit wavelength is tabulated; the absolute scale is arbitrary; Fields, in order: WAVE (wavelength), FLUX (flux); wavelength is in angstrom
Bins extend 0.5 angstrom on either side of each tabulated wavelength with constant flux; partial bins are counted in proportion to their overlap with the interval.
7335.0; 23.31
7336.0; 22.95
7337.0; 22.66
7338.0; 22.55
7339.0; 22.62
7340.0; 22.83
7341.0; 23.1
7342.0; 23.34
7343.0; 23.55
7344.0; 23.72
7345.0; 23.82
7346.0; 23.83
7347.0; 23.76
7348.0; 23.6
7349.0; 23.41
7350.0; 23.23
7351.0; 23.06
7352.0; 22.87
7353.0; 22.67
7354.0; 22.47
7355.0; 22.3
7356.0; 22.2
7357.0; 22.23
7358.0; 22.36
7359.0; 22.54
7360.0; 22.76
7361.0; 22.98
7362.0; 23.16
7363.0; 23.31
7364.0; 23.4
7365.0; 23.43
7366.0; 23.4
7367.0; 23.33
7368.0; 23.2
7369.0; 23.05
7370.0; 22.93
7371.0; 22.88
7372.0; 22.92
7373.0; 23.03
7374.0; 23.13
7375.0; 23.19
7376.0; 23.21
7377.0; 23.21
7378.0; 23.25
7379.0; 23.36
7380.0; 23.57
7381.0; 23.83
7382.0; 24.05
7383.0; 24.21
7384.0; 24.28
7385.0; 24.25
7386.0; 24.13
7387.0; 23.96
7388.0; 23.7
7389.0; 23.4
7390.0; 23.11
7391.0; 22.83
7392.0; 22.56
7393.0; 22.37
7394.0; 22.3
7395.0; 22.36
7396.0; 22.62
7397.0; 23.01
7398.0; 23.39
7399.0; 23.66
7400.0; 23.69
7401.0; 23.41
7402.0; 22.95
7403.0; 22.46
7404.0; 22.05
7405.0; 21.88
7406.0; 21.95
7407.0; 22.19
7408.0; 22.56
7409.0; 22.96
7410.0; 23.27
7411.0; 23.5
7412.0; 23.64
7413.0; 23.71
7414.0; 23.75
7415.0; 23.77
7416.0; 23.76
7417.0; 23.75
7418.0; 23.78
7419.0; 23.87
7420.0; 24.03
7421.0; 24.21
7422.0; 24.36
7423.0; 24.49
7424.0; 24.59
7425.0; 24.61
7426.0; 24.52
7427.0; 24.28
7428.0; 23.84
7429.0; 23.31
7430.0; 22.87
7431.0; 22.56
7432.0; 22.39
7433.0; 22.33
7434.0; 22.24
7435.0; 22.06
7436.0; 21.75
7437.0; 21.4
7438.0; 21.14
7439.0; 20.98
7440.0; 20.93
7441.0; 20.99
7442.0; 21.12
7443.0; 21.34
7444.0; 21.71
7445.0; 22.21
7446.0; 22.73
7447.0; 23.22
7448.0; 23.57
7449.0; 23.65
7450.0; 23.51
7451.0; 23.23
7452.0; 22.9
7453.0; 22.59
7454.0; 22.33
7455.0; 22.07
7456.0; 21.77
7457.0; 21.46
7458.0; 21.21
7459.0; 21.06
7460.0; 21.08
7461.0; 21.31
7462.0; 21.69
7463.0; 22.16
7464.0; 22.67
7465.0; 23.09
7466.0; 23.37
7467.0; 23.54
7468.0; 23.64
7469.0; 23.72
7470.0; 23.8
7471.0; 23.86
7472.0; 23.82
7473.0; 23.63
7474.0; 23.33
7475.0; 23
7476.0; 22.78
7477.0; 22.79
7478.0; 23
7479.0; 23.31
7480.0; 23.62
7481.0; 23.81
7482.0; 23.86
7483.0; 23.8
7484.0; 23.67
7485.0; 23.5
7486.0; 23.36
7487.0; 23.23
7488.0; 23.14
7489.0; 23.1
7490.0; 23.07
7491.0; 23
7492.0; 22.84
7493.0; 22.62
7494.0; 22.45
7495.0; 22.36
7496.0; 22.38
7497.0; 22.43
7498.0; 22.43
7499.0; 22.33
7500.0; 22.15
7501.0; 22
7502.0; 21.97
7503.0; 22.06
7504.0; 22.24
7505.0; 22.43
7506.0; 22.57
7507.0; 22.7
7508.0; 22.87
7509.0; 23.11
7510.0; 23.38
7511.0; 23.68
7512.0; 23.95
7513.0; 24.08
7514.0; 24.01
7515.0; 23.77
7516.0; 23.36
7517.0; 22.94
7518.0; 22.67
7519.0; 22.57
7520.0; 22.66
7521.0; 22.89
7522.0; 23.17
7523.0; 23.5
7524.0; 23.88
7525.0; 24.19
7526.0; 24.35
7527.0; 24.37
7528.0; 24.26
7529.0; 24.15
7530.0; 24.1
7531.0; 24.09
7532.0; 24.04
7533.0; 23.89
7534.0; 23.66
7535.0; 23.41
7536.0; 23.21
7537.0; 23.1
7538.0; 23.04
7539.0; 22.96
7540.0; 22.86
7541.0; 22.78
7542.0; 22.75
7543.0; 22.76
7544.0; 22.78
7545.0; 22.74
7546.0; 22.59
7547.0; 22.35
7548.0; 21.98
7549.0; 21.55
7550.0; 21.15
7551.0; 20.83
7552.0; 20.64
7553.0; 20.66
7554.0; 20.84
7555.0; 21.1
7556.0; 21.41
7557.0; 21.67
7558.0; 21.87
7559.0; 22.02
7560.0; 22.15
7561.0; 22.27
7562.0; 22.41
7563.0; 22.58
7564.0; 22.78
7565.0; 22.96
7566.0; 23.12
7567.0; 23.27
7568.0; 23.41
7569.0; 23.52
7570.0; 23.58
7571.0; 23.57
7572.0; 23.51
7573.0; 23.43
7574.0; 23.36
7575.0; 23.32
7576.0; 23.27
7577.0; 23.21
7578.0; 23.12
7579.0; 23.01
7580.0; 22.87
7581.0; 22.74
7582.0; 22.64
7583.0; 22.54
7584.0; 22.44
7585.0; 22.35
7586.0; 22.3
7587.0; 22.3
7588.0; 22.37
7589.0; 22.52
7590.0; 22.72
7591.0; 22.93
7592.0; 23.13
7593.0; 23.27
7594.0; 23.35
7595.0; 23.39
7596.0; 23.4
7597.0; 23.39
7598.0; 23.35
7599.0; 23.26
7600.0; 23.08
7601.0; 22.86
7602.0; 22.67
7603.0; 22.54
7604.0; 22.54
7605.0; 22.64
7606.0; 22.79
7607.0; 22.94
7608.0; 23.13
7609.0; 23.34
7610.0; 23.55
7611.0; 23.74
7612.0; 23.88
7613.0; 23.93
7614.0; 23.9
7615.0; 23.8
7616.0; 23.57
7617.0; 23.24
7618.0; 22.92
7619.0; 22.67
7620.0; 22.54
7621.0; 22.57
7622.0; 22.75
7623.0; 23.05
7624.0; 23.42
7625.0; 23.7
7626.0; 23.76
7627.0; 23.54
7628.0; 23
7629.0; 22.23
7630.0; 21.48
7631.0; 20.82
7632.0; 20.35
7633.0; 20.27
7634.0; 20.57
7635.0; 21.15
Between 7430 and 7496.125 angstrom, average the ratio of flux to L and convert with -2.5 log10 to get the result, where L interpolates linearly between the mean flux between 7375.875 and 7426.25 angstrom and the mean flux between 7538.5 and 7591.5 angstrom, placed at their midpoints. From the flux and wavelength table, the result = 0.02 mag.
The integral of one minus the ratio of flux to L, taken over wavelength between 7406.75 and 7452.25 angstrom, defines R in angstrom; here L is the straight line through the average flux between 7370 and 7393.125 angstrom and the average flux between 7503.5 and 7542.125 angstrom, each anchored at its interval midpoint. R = 0.8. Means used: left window 23.4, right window 23.4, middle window 23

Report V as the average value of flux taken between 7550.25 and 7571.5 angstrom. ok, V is 22.2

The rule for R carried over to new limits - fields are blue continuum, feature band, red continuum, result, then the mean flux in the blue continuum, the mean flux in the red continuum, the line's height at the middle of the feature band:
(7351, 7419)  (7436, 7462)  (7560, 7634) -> 1.23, 23.1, 22.9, 23.1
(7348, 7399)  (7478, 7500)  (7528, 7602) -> -0.11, 23.1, 22.8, 22.9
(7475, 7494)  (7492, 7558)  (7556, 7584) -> 0.75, 23.2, 22.9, 23.1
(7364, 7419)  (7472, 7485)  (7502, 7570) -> -0.23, 23.2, 22.9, 23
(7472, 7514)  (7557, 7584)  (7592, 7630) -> 0.23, 23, 23.2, 23.1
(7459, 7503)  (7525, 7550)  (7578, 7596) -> -0.41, 22.9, 22.8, 22.8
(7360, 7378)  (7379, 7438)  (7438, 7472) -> -1.20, 23.2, 22.4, 22.8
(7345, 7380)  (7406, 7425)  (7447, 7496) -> -0.55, 23.1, 22.9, 23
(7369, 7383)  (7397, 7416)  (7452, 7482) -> 0.05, 23.3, 22.8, 23.1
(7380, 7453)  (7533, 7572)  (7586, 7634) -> 0.79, 23.1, 22.9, 22.9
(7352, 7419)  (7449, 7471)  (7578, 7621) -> 0.52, 23.1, 23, 23.1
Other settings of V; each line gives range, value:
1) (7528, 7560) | 22.5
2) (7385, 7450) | 23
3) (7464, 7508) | 23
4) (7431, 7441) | 21.7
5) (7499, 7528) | 23.1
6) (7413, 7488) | 22.9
